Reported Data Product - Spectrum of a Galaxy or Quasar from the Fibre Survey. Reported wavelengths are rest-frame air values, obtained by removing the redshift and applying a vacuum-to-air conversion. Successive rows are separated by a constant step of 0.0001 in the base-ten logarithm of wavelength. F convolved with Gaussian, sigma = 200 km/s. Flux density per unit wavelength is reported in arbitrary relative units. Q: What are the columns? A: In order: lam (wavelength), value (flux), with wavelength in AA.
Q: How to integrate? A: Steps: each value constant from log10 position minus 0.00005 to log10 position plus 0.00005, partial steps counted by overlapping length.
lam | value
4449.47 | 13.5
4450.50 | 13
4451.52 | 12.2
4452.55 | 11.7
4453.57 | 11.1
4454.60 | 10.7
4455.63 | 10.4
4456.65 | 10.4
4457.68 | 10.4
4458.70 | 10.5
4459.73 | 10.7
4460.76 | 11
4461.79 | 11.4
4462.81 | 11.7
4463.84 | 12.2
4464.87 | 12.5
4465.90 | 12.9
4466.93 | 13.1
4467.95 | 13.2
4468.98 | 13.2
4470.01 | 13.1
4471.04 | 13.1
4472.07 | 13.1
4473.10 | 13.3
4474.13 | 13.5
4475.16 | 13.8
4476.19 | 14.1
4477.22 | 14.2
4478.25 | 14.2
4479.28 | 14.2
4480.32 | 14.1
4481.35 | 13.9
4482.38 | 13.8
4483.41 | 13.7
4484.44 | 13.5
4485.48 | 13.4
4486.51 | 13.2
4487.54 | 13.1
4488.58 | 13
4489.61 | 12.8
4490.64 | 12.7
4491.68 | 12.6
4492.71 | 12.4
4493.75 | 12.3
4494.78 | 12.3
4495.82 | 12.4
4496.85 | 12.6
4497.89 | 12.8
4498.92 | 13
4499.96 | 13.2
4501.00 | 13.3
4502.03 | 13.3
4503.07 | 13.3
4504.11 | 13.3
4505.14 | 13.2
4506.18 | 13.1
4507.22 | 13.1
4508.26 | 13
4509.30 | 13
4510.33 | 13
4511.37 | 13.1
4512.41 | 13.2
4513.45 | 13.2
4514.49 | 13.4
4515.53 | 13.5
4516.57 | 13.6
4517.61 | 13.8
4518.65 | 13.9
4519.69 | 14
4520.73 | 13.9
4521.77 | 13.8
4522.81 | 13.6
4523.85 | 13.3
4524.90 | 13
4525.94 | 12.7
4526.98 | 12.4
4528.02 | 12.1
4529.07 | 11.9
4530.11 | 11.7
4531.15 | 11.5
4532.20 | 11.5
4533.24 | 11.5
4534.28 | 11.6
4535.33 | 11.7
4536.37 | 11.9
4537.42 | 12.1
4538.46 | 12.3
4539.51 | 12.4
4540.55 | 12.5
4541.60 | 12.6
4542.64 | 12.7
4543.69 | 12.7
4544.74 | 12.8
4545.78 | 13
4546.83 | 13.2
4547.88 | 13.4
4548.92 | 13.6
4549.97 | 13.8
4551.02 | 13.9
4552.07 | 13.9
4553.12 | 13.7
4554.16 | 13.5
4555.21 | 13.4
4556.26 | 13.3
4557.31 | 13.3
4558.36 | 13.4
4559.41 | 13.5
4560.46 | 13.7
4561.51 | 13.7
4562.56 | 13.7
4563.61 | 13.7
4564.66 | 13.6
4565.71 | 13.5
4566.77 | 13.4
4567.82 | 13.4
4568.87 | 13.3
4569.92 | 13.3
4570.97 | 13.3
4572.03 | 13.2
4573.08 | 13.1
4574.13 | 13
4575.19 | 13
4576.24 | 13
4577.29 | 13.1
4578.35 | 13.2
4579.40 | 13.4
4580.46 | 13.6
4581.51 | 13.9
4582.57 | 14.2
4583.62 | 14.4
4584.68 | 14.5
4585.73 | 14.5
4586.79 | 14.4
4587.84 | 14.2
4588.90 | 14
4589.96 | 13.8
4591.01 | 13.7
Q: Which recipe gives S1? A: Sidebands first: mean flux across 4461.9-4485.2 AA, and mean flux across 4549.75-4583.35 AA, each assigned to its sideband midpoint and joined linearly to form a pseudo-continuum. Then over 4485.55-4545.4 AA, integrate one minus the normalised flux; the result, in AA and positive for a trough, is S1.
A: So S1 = 2.66 AA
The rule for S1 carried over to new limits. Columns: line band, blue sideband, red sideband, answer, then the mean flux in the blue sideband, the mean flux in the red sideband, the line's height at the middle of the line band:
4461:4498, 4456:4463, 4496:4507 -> -3.7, 10.8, 13.1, 11.9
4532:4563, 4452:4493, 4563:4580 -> 0.4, 12.7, 13.3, 13.1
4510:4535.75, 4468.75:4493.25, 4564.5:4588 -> 1.2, 13.4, 13.6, 13.5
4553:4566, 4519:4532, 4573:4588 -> -0.2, 12.8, 13.7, 13.4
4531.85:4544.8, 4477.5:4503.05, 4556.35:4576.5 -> 1.1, 13.2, 13.4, 13.3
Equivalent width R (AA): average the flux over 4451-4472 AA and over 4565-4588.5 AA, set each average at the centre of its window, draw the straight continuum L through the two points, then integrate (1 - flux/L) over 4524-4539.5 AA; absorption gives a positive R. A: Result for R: 1.03 AA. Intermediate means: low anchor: 11.8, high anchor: 13.6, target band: 12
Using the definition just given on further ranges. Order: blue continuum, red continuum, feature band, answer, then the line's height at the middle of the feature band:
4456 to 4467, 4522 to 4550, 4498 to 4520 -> -2.1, 12.1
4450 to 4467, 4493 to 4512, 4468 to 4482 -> -1.9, 12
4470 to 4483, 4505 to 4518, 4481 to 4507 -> 0.9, 13.5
